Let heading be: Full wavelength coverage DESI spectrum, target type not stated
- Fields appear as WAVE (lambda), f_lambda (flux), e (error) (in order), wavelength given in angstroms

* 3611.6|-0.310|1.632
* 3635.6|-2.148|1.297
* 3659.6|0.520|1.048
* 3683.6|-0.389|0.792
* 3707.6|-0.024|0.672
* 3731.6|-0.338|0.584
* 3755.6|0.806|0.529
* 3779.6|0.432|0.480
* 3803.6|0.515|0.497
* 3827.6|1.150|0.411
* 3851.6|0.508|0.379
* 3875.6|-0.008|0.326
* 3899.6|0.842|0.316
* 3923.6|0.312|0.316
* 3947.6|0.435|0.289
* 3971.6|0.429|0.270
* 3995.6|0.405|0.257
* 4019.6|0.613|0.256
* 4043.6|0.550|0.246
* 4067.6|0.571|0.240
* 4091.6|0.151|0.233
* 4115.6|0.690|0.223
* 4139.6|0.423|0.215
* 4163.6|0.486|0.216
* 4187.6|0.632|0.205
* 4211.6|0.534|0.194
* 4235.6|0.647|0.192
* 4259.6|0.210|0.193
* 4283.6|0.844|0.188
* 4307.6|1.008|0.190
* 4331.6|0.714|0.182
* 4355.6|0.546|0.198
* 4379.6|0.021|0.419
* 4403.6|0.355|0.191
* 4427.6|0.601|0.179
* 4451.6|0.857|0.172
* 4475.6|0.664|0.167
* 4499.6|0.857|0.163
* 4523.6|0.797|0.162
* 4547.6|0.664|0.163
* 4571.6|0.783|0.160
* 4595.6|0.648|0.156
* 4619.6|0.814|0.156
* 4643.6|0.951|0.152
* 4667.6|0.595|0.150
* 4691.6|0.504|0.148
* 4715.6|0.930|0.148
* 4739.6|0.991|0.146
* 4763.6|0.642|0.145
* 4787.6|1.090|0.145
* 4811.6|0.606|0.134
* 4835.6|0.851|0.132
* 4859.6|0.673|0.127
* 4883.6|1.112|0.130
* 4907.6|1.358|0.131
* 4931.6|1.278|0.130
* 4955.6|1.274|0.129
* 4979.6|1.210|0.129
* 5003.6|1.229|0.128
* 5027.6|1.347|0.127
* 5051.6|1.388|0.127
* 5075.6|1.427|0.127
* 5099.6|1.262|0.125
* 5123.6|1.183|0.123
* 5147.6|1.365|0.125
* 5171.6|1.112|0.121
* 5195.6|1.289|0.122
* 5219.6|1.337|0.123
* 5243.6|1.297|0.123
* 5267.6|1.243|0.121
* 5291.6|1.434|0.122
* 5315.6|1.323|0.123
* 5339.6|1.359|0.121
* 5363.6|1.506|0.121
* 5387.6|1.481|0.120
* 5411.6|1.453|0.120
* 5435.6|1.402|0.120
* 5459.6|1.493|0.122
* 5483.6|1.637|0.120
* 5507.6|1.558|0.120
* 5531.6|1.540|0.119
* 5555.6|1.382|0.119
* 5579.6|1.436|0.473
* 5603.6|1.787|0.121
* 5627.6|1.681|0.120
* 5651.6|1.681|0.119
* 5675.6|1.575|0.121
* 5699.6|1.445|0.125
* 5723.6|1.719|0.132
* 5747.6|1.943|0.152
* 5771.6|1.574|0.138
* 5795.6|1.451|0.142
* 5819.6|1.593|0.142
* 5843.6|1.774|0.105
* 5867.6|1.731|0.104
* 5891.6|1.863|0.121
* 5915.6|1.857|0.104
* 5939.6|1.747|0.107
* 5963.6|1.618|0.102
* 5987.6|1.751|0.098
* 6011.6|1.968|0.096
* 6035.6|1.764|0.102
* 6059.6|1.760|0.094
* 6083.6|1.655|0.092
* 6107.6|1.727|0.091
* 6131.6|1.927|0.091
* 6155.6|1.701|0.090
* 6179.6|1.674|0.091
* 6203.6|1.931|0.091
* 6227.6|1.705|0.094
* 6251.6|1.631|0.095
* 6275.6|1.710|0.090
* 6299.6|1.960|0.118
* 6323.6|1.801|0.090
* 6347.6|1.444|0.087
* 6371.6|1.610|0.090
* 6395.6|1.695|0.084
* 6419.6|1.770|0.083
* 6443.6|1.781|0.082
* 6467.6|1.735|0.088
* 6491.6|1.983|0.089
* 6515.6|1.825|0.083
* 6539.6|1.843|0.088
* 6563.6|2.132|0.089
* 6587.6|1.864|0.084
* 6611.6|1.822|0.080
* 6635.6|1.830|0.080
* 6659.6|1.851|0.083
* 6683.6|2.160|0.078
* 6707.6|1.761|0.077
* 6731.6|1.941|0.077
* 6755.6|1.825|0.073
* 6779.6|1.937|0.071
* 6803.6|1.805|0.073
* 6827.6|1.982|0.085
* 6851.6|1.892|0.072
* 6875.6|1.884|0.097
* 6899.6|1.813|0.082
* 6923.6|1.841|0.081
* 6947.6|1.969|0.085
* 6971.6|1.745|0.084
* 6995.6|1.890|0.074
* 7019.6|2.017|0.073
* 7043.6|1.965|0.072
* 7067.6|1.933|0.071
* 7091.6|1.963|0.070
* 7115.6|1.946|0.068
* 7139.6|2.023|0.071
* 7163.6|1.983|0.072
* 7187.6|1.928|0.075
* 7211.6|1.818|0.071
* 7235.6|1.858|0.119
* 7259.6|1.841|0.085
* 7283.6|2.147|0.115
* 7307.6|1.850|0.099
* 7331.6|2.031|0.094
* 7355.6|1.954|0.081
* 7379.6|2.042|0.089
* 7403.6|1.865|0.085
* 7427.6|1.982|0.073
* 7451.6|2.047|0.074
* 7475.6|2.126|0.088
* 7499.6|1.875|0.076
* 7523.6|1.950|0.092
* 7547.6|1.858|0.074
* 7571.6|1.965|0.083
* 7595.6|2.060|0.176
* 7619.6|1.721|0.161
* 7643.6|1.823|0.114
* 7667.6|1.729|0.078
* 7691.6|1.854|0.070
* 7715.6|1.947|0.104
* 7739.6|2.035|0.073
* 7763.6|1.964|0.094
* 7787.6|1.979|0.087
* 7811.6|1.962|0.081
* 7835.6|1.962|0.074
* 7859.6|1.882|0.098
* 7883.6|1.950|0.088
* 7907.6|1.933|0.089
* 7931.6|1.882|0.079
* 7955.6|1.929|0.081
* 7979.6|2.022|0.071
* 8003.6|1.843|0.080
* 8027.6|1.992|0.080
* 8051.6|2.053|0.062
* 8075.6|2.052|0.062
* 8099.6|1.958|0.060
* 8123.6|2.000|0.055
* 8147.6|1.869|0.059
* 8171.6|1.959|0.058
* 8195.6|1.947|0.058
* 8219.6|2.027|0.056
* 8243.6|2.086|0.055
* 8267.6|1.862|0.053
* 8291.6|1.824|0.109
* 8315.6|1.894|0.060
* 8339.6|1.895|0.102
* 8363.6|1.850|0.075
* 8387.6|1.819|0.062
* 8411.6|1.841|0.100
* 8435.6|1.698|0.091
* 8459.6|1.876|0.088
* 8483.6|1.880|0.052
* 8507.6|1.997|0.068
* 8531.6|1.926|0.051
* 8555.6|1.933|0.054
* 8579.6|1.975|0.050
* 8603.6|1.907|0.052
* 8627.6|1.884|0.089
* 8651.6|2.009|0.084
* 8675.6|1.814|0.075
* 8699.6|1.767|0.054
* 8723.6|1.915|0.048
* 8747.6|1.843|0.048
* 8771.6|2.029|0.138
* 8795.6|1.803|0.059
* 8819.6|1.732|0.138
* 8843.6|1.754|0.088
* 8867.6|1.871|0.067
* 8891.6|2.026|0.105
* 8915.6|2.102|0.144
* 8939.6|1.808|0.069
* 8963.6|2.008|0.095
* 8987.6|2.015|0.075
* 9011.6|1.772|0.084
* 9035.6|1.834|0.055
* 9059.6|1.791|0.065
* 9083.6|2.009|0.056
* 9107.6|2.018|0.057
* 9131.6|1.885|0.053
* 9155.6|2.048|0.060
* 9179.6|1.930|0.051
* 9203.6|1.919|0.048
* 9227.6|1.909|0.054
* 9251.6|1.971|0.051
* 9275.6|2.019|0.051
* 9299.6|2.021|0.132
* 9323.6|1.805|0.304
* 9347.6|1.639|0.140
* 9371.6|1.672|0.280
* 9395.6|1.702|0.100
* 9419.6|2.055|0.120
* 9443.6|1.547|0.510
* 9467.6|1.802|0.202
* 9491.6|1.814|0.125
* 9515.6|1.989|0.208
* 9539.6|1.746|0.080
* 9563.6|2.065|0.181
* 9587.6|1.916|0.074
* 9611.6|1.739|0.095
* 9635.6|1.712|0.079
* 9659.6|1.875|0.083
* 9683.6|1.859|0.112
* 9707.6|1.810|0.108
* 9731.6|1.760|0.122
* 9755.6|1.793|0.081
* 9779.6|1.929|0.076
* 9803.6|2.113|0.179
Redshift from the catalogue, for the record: 0.226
